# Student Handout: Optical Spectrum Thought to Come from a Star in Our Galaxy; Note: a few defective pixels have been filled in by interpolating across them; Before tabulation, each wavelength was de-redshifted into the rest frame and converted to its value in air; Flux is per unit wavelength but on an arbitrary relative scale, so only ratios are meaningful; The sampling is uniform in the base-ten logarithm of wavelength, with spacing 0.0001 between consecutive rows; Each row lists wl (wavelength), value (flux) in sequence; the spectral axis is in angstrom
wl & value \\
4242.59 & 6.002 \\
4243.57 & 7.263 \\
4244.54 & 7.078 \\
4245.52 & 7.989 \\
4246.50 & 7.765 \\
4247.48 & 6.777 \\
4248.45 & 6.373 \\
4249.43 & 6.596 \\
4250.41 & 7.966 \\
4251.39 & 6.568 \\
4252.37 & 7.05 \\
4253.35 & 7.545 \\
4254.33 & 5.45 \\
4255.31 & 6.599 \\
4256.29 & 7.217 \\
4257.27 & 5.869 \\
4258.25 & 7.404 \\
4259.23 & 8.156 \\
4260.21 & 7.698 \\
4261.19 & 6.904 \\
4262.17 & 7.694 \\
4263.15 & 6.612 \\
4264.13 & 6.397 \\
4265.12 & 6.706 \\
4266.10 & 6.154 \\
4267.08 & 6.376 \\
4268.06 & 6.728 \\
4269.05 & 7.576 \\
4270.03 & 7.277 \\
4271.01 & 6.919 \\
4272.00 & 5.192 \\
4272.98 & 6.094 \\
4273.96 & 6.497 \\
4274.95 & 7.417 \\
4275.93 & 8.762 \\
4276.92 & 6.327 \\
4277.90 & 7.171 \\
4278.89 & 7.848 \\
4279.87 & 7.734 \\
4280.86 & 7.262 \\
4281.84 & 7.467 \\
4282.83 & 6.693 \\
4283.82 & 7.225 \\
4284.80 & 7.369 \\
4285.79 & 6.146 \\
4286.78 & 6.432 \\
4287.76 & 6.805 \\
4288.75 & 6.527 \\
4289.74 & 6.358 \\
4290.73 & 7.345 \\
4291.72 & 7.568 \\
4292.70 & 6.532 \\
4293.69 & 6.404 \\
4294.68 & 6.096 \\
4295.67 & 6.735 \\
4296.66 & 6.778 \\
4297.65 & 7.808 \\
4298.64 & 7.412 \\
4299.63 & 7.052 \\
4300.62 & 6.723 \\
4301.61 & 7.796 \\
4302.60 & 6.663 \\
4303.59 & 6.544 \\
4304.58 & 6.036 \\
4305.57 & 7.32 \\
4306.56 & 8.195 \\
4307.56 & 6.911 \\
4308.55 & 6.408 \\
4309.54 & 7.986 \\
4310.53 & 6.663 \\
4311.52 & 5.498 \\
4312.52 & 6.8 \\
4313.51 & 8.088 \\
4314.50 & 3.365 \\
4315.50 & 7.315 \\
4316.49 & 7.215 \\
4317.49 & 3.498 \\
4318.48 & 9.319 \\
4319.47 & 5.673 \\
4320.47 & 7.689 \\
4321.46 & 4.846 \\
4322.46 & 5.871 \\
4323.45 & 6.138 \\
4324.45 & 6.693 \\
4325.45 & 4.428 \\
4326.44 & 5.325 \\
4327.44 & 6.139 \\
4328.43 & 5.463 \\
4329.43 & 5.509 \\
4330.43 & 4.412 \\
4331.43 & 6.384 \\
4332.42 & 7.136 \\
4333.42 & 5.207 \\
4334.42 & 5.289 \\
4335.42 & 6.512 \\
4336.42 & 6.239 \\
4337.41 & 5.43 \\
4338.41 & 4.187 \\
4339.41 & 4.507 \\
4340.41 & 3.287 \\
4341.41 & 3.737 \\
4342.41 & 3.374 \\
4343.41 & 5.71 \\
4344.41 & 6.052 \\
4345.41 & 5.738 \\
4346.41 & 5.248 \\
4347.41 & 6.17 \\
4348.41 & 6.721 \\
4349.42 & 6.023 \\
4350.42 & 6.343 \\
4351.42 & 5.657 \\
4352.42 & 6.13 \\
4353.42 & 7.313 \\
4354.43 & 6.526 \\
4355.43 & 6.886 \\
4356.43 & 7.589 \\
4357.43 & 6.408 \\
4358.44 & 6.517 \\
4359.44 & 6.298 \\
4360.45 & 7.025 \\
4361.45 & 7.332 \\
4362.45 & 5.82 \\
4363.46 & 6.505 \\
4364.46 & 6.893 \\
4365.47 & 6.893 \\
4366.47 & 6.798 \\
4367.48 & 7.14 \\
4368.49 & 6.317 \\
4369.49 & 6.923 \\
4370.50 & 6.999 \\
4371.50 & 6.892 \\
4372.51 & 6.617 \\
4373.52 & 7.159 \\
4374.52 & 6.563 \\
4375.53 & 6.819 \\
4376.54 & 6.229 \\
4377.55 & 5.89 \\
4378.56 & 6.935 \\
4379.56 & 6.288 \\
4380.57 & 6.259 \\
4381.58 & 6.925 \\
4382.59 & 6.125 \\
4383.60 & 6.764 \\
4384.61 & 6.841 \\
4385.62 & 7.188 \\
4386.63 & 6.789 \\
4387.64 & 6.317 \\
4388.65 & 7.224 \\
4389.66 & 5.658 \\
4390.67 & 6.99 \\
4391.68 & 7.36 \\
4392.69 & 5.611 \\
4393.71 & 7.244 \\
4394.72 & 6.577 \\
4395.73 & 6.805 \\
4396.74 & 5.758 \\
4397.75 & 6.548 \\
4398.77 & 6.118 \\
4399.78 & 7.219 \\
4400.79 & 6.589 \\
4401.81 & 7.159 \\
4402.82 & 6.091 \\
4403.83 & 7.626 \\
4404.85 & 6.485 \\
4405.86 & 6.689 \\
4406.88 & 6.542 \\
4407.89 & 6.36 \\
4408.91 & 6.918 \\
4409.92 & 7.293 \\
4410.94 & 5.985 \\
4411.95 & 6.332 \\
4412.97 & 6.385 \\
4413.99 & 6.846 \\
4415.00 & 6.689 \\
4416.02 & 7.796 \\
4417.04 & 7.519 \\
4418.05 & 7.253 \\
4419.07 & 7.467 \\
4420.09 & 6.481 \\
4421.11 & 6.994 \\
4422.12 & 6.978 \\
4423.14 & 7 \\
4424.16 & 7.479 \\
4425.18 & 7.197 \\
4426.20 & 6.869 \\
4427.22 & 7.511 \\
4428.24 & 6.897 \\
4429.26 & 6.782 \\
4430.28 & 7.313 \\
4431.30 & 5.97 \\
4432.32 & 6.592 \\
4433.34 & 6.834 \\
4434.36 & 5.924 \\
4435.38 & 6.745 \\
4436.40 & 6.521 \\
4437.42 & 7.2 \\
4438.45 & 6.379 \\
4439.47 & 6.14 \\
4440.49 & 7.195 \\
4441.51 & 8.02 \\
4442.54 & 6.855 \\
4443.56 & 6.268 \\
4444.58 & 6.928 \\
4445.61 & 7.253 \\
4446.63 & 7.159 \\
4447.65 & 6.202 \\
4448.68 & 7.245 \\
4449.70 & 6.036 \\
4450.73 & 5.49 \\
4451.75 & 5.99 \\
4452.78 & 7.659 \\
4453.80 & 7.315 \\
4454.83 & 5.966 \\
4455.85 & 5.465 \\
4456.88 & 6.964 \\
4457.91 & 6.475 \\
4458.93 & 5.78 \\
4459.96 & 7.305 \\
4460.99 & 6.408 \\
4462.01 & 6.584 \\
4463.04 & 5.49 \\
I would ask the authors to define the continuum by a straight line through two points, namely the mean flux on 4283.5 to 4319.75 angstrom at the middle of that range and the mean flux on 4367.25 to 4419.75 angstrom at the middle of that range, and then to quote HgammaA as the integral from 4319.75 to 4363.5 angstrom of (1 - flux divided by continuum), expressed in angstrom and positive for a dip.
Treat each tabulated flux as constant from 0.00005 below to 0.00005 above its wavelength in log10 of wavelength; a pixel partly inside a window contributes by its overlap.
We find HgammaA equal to 5.81 angstrom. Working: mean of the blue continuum 6.78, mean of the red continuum 6.71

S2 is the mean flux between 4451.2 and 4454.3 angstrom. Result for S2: 6.98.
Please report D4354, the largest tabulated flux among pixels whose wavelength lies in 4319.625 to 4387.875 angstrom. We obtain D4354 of 7.689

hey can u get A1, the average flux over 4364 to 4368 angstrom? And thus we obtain 6.92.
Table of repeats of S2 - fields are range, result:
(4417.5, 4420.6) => 7.08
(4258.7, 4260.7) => 7.92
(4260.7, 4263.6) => 7.08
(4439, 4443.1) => 7.05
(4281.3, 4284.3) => 7.13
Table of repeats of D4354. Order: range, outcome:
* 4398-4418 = 7.796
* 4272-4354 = 9.319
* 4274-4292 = 8.762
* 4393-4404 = 7.626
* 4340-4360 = 7.589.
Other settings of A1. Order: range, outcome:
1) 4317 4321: 6.55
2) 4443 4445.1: 6.6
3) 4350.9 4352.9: 5.91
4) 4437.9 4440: 6.27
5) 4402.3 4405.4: 6.75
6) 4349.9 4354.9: 6.39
